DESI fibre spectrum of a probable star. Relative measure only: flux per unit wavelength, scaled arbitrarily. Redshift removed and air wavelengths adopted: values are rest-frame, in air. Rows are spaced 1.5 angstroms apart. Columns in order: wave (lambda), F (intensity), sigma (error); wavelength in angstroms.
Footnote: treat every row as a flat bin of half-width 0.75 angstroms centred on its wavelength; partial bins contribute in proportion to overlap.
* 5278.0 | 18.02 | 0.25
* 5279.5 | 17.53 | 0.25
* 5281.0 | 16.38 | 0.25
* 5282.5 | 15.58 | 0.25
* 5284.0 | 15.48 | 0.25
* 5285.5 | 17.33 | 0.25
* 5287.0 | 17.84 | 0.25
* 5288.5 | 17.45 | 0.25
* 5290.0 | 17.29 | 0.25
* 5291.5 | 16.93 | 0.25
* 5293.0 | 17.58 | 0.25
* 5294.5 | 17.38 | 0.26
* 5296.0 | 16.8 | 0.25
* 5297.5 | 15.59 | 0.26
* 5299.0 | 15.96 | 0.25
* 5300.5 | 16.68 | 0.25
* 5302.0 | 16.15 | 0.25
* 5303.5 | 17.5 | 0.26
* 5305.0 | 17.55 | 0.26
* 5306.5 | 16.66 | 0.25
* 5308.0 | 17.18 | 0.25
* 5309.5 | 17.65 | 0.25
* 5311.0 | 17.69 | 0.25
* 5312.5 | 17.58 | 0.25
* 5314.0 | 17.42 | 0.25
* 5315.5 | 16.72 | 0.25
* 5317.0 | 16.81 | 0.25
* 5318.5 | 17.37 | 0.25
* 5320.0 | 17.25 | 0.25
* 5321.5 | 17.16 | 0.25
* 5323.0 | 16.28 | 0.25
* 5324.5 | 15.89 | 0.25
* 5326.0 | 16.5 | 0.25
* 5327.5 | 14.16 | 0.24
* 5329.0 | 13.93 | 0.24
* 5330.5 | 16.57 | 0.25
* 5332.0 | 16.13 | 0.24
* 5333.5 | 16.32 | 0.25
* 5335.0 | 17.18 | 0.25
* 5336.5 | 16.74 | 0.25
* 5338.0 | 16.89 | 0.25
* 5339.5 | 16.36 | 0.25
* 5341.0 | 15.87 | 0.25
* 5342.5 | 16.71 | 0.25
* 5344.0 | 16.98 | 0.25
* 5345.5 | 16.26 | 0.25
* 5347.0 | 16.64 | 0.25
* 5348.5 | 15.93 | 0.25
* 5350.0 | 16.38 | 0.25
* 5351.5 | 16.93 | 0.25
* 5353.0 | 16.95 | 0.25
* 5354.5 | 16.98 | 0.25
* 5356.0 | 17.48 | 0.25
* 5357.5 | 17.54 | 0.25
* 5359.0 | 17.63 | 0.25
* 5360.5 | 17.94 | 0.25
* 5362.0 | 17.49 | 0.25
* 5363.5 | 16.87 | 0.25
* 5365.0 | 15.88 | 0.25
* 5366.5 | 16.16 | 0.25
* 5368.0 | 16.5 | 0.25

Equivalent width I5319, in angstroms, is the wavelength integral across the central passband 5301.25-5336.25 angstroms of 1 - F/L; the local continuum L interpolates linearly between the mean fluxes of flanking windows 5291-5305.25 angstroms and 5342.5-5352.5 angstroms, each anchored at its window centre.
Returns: 0.0 angstroms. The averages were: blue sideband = 16.8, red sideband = 16.5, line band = 16.7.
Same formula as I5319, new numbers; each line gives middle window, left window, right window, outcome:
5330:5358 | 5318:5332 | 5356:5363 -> 0.4 angstroms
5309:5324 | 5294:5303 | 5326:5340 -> -0.9 angstroms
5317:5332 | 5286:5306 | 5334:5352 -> 0.5 angstroms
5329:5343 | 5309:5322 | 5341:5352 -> 0.3 angstroms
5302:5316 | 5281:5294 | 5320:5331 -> -0.8 angstroms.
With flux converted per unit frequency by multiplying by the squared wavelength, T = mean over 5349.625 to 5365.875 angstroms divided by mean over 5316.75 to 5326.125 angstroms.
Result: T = 1.03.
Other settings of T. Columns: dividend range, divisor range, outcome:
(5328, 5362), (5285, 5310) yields 1.00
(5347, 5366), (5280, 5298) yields 1.03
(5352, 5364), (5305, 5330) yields 1.06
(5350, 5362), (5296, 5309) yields 1.06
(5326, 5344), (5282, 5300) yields 0.98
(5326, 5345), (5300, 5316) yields 0.95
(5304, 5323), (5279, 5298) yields 1.03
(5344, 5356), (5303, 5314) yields 0.97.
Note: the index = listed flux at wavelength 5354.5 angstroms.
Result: 16.98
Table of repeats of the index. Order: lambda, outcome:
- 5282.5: 15.58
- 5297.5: 15.59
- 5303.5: 17.5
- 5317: 16.81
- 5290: 17.29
